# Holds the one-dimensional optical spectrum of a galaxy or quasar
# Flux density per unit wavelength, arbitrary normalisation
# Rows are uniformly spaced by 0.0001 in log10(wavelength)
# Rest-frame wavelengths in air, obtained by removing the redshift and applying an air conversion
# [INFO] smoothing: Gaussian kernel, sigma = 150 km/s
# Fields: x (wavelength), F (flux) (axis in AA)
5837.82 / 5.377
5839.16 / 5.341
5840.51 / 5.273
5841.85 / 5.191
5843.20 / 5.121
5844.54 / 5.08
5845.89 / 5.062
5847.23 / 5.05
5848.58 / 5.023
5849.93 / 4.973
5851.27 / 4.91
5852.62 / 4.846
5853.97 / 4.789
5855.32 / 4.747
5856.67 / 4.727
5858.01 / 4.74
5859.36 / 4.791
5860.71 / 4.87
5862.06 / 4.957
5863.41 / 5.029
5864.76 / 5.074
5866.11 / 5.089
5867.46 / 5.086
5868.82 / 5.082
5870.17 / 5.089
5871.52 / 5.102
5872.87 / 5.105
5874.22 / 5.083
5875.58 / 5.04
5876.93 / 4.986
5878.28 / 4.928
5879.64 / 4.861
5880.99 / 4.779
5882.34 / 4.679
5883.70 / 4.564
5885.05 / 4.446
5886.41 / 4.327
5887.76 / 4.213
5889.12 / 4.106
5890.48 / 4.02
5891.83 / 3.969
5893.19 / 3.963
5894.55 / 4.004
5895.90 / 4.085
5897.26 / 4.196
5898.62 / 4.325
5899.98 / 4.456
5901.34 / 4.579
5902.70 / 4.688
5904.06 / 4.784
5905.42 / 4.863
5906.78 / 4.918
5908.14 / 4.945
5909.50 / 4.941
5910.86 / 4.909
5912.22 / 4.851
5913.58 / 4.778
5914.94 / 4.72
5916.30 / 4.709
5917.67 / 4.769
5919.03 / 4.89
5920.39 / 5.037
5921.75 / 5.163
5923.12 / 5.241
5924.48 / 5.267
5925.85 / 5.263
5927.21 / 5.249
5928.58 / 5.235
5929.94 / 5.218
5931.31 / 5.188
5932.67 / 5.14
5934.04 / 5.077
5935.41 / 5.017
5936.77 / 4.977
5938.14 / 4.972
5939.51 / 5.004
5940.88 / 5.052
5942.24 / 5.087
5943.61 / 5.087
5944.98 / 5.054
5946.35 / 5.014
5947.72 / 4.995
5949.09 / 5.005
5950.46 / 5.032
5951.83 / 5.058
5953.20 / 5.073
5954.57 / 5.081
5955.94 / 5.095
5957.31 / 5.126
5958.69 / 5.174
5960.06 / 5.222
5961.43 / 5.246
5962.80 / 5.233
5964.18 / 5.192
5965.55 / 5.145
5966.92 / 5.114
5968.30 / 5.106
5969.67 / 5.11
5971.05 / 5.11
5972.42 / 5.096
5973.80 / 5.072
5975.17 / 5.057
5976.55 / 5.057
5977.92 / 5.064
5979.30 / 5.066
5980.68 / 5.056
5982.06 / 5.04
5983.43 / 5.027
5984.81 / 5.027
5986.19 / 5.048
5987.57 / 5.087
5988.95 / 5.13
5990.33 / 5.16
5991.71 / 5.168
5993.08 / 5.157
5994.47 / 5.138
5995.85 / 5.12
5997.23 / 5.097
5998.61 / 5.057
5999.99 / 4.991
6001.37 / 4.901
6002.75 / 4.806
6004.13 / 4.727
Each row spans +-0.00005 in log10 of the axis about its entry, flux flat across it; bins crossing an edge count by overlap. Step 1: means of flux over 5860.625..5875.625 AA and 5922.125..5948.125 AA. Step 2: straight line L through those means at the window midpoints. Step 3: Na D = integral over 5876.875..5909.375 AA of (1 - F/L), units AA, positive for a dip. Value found 3.79 AA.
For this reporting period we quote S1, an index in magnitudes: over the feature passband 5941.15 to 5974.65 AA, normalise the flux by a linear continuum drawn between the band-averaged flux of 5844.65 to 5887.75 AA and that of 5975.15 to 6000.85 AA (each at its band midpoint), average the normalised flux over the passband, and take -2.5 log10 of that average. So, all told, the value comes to -0.02 mag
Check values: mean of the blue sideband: 4.89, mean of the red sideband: 5.08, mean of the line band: 5.11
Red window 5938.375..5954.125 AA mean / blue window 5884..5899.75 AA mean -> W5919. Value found 1.21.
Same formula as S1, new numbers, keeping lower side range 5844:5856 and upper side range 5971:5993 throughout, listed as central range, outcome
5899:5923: 0.04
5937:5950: 0.00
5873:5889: 0.06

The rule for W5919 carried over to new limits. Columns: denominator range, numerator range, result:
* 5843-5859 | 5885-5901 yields 0.85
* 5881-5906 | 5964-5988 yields 1.17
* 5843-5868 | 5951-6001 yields 1.03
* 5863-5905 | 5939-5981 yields 1.10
